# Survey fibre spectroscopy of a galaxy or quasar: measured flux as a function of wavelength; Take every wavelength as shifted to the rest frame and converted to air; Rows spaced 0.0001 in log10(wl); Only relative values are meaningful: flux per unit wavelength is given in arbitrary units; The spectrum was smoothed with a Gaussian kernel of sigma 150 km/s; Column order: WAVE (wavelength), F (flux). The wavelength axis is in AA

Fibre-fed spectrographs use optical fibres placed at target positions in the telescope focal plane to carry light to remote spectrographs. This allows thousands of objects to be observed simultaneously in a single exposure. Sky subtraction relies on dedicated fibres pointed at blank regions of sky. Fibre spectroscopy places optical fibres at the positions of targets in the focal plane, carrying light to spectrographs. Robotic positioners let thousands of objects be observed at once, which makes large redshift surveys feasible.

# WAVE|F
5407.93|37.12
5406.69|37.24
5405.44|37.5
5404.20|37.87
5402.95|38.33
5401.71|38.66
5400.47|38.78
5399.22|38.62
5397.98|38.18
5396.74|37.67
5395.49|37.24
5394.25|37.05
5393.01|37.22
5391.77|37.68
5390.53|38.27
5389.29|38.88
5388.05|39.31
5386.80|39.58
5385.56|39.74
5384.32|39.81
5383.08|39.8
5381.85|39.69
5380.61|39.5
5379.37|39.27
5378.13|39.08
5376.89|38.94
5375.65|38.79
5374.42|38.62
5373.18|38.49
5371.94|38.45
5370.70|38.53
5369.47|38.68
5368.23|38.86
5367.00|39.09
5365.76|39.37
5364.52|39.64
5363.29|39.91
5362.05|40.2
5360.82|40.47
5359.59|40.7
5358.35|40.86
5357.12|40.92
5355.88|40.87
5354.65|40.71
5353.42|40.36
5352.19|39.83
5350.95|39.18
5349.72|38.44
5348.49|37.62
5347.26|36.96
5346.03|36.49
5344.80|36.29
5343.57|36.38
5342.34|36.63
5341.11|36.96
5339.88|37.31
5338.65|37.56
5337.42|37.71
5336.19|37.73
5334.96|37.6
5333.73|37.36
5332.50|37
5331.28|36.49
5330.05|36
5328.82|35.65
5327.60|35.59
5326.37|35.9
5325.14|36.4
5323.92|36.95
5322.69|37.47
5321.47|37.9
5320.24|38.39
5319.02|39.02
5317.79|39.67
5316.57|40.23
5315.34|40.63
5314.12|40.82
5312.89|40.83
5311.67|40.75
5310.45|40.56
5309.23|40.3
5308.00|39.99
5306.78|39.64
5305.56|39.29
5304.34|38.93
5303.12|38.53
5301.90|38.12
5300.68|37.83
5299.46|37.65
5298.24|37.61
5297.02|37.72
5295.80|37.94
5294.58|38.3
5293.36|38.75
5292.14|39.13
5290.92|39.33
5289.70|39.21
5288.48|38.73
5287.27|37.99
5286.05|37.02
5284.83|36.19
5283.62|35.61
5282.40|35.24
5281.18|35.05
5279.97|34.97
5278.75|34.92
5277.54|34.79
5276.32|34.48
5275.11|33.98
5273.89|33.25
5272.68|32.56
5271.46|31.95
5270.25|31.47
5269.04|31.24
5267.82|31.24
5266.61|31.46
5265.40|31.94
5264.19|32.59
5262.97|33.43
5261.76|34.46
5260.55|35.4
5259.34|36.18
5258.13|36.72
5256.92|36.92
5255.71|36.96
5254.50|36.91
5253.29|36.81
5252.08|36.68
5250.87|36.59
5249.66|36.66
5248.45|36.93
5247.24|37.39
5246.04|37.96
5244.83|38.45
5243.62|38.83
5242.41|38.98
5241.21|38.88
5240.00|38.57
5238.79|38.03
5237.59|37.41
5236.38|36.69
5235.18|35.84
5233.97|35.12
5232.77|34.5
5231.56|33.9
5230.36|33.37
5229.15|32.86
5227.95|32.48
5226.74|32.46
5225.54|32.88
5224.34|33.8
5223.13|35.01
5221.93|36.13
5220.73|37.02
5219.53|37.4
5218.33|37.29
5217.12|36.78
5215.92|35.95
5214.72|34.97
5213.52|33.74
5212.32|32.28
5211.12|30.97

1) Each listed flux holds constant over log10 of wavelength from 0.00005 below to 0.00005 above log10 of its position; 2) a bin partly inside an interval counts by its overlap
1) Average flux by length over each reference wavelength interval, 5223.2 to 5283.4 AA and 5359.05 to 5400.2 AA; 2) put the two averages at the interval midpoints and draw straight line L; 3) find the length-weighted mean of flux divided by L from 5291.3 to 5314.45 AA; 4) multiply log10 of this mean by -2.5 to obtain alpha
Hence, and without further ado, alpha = -0.07 mag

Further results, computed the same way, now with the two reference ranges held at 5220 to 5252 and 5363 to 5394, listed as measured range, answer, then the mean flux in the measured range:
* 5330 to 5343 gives 0.03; 37.2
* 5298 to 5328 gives -0.03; 38.8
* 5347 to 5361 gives -0.04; 39.8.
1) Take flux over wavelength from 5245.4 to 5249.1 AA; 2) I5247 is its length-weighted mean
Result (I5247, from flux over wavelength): 37.5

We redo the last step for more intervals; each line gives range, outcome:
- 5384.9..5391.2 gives 39.1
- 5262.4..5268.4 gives 32.1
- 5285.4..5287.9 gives 37.5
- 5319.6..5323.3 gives 38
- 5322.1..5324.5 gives 37.1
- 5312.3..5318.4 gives 40.4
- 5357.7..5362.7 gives 40.6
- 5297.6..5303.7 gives 38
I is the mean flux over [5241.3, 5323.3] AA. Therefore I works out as 36.9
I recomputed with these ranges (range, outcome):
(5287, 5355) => 38.2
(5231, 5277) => 35.5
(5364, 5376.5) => 38.8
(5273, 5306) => 37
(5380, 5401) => 38.6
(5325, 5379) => 38.3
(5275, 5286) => 35.2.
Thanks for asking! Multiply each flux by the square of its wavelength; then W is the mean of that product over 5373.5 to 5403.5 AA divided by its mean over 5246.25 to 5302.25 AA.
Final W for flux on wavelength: 1.13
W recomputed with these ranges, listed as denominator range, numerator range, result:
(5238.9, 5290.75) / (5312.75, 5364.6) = 1.11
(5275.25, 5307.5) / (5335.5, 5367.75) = 1.06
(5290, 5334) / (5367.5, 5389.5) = 1.04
